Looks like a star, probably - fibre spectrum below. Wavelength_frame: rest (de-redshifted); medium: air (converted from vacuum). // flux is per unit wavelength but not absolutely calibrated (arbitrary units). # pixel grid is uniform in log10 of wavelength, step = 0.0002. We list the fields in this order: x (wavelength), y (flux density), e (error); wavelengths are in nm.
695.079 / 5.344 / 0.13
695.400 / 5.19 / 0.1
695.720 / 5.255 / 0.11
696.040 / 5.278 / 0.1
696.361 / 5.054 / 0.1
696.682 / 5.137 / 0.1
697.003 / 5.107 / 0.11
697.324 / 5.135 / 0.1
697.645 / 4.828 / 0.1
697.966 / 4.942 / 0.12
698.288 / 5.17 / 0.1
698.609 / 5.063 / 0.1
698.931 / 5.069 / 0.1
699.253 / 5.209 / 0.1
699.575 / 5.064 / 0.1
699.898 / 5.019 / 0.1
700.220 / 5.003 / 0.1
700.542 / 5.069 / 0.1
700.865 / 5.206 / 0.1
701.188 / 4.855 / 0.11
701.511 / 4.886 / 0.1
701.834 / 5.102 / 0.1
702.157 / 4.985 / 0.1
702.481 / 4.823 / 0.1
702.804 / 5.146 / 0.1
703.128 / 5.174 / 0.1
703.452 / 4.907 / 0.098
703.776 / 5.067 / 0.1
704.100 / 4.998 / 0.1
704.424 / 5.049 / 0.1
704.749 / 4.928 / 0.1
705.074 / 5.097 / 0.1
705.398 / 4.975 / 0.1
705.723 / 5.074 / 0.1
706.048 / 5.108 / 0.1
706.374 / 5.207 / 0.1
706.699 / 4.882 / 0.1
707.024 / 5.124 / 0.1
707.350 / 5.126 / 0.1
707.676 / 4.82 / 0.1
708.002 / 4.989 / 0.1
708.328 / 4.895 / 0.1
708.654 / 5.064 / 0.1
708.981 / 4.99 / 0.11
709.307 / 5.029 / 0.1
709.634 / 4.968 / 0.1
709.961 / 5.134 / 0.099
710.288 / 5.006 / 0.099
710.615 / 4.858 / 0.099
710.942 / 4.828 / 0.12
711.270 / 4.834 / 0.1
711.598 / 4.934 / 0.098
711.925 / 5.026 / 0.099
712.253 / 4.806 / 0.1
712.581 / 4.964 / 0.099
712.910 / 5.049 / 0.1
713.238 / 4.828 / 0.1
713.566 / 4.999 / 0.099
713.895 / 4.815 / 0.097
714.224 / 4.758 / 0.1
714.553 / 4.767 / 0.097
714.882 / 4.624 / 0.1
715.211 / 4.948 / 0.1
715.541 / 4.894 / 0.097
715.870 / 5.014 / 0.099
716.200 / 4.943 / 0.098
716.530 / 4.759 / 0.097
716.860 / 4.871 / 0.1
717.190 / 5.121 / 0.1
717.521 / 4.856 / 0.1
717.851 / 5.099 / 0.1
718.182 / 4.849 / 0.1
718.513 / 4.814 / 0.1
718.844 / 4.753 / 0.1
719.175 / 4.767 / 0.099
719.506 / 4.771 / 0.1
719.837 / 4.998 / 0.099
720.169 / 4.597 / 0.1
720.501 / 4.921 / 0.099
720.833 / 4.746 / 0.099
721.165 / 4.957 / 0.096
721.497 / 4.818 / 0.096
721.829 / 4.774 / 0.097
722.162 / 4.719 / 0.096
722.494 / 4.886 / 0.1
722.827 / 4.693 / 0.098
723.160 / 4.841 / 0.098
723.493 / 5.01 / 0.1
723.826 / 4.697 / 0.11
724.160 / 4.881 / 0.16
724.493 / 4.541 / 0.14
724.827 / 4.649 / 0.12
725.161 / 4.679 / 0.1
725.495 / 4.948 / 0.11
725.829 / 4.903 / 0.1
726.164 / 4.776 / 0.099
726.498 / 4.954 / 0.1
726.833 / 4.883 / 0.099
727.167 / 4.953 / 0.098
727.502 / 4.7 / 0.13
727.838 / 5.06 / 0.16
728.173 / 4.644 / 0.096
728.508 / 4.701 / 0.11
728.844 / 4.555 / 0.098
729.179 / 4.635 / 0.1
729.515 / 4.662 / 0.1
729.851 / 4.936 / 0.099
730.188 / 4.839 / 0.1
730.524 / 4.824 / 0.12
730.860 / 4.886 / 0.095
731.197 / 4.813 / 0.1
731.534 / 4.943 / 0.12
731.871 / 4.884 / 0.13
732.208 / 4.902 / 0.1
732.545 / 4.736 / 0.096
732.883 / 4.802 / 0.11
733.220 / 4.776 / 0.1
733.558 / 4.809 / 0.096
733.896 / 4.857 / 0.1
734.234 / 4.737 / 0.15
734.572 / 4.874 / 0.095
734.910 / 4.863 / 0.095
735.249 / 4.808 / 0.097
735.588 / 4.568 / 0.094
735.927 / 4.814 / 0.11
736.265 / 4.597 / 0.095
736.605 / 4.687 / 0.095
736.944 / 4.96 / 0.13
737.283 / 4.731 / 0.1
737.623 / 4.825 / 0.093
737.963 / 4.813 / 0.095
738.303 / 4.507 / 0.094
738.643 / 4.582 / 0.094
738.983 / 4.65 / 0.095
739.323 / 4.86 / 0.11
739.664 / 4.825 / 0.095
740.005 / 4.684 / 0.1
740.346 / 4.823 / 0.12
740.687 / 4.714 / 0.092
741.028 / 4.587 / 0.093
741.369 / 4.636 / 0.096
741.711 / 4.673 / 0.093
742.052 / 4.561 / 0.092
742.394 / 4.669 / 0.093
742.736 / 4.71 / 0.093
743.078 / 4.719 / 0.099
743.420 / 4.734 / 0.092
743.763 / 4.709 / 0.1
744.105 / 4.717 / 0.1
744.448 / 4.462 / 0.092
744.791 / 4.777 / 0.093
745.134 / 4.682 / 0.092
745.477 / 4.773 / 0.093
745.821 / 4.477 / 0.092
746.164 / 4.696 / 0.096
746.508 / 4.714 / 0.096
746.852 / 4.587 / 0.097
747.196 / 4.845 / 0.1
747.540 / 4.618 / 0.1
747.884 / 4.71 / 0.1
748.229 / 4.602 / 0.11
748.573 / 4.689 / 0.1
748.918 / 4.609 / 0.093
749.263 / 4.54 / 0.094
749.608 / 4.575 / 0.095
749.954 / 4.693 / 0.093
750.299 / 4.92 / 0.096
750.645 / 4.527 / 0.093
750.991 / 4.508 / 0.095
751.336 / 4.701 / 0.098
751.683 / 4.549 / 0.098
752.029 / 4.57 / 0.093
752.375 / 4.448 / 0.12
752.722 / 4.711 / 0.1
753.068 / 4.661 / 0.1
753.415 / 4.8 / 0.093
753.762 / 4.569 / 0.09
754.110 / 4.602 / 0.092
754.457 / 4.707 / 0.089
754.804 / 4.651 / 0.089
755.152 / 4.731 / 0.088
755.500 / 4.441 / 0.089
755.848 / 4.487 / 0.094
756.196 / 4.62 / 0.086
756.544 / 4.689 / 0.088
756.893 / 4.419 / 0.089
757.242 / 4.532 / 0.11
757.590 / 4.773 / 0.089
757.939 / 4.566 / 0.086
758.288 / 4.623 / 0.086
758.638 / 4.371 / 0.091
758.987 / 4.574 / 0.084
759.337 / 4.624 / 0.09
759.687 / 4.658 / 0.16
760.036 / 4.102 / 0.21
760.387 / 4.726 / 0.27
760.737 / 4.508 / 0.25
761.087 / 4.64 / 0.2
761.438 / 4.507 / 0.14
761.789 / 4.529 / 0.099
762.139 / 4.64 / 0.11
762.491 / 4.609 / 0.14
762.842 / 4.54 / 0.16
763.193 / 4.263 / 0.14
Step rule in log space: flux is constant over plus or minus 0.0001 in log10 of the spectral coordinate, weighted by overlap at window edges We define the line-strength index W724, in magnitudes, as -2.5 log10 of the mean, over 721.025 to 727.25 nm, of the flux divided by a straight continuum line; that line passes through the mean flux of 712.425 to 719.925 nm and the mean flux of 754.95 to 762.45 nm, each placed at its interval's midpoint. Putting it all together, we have 0.001 mag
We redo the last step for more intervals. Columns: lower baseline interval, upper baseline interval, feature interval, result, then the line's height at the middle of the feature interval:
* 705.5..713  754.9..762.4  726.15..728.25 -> -0.01 mag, 4.83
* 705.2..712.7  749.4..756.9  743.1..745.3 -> 0.00 mag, 4.69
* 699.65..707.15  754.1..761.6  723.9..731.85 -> 0.01 mag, 4.82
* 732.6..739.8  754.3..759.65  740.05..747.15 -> 0.01 mag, 4.7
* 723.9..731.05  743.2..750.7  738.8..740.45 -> -0.01 mag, 4.71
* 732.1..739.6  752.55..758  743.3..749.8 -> 0.01 mag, 4.69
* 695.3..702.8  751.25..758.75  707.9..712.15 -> 0.00 mag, 4.97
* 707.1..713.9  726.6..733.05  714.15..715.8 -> 0.02 mag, 4.92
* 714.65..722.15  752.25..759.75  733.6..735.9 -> -0.01 mag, 4.75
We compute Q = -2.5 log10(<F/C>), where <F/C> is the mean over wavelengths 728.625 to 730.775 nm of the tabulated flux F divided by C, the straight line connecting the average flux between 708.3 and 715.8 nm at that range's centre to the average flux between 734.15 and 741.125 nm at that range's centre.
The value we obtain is 0.01 mag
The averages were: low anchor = 4.92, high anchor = 4.74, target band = 4.75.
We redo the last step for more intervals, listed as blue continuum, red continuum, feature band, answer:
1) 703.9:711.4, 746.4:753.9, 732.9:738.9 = 0.002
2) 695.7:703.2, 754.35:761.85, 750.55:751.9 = 0.012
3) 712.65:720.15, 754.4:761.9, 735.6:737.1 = -0.004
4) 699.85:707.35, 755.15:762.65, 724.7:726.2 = 0.011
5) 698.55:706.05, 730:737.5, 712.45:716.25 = 0.015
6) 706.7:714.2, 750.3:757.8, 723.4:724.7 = 0.018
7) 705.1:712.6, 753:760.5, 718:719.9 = 0.019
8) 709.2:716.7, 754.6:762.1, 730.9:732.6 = -0.023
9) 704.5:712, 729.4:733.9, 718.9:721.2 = 0.023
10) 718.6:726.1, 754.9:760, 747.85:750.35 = -0.007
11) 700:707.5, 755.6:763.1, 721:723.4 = 0.012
